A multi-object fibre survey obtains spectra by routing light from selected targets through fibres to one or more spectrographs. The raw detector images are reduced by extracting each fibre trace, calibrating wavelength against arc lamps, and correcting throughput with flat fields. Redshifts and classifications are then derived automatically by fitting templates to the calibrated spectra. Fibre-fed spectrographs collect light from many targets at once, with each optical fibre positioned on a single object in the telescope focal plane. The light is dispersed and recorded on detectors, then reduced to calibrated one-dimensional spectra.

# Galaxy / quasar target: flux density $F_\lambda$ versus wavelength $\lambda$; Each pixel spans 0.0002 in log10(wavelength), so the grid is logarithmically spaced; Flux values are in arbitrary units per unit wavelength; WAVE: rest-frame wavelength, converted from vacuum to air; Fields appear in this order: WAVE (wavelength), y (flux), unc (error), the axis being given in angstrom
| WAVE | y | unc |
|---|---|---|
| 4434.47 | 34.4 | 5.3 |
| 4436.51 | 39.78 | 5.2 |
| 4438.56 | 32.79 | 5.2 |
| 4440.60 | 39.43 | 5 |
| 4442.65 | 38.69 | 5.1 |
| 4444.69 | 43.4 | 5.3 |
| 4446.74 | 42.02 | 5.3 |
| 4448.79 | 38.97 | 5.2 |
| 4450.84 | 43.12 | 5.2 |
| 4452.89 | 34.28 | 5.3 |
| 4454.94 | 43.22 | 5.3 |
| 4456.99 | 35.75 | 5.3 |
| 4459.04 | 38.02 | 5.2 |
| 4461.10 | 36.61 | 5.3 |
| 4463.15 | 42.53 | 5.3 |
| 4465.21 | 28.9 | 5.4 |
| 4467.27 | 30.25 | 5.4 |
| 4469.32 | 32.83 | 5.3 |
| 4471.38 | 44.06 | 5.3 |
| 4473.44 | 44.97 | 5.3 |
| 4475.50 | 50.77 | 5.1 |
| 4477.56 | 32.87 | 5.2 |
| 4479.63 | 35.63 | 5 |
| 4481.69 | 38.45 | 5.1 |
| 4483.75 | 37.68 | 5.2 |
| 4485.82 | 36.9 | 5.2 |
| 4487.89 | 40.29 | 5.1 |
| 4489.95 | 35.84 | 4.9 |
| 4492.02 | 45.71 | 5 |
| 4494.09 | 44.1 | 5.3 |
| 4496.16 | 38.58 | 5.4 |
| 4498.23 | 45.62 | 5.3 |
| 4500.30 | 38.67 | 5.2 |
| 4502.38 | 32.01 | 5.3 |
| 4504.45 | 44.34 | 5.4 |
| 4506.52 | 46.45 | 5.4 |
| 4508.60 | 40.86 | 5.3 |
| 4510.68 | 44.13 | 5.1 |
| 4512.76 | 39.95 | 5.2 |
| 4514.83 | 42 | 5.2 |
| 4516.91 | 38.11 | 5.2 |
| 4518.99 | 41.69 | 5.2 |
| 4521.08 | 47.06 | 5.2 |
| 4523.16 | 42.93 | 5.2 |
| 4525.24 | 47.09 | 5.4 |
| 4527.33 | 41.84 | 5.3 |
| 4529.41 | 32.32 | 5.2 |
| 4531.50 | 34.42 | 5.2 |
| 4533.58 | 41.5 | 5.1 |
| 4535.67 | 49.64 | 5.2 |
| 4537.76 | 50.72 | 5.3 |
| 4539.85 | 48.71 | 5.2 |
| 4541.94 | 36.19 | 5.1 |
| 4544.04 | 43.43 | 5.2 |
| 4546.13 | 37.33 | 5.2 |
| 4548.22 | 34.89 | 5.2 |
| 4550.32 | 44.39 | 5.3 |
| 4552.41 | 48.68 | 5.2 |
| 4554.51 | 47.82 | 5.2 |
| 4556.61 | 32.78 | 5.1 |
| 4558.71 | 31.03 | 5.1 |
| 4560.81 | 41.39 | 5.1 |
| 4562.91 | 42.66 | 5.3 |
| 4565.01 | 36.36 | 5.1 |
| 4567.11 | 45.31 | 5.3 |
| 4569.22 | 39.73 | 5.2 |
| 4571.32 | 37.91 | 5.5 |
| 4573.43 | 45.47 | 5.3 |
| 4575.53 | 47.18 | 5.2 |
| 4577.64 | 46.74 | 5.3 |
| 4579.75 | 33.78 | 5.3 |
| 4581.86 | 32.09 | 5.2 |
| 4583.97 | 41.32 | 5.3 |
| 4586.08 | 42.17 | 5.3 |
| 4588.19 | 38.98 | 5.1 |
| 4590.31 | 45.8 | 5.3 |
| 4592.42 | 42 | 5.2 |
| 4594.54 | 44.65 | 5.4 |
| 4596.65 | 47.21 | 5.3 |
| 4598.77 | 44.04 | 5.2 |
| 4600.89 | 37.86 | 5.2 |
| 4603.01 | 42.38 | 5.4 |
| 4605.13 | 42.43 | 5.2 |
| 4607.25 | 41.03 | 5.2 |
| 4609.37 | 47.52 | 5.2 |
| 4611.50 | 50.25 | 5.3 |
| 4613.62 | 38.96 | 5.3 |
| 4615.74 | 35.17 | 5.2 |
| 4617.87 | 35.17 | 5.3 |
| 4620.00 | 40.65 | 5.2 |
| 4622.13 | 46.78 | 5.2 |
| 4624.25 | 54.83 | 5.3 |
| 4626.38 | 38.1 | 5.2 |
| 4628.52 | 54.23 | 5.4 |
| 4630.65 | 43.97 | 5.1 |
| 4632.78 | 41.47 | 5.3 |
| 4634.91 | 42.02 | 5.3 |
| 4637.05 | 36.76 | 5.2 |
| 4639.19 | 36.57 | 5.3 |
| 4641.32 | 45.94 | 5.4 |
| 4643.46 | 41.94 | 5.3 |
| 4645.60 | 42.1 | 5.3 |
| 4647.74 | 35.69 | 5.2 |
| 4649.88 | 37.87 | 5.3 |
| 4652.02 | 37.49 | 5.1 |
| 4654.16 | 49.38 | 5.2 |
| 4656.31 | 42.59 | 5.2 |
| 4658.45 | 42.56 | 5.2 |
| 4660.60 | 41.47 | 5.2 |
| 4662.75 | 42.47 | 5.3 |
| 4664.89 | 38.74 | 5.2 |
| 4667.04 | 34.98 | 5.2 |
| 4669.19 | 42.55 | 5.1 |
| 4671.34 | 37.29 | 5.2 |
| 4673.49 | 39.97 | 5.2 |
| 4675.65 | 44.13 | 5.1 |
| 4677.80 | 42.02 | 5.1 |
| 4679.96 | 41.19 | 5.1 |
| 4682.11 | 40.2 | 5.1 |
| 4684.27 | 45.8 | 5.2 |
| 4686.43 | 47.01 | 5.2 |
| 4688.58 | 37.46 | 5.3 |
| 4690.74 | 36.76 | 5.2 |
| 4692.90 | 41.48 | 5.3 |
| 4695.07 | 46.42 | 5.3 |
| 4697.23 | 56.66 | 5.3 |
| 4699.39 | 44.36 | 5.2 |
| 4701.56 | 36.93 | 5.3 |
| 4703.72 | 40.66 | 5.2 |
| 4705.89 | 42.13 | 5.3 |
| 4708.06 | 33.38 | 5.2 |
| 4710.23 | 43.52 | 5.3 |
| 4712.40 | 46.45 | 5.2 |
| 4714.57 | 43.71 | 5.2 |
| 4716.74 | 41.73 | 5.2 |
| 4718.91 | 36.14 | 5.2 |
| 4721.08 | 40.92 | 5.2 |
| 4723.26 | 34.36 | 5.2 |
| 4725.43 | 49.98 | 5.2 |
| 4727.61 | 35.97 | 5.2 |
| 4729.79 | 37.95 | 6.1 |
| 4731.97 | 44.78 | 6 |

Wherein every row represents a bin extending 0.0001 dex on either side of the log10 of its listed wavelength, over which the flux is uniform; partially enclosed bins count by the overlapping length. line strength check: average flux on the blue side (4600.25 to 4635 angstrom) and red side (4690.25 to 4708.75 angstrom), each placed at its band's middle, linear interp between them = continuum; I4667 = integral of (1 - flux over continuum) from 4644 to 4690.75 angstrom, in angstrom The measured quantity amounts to 1.9 angstrom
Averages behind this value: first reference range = 43.2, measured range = 41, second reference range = 42.4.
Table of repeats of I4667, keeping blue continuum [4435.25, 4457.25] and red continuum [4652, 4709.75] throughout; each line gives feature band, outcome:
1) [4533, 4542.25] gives -1.38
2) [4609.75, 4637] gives -1.41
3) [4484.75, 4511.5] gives -0.78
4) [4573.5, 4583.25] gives 0.04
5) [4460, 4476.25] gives 0.36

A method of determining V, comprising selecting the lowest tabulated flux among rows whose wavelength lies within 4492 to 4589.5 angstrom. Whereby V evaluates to 31.03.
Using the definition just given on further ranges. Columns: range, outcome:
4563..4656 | 32.09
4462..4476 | 28.9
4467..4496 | 30.25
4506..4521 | 38.11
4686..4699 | 36.76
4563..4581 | 33.78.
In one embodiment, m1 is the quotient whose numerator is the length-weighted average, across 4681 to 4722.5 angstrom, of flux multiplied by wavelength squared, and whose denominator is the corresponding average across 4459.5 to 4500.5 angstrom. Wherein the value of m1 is 1.2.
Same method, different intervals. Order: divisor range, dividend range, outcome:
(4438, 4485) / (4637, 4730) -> 1.18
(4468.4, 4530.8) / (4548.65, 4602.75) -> 1.05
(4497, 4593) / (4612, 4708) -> 1.06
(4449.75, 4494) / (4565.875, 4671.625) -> 1.16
